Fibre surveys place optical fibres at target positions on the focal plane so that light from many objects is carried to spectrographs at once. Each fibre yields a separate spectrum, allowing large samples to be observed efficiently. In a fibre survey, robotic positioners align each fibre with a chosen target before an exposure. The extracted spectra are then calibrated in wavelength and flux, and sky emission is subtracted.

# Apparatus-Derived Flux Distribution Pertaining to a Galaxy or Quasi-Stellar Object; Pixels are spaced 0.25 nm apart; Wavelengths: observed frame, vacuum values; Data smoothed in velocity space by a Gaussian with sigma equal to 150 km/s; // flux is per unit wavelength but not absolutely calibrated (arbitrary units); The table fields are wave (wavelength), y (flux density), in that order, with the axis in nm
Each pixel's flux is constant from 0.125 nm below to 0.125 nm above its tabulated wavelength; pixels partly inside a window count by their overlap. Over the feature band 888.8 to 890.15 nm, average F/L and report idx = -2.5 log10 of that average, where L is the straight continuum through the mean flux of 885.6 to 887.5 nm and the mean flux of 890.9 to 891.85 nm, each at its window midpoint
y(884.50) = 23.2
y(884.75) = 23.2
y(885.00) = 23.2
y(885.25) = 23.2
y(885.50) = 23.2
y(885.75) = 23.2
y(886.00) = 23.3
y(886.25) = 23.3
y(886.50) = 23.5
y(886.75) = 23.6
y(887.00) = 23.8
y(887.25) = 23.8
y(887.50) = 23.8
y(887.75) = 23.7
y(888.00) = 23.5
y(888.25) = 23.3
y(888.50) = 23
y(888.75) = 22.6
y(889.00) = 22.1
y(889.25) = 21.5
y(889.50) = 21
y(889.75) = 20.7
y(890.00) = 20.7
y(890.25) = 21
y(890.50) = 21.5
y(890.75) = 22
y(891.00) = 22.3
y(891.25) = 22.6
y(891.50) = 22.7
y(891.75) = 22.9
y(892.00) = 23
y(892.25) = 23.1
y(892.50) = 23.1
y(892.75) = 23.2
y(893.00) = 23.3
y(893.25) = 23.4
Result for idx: 0.08 mag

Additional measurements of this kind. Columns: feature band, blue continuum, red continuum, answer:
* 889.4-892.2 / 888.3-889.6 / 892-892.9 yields 0.037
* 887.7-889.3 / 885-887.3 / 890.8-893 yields 0.017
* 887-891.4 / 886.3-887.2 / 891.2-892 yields 0.041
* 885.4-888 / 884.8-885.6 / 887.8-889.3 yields -0.024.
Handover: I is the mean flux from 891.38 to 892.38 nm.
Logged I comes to 22.9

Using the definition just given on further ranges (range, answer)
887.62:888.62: 23.4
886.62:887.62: 23.7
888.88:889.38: 21.8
